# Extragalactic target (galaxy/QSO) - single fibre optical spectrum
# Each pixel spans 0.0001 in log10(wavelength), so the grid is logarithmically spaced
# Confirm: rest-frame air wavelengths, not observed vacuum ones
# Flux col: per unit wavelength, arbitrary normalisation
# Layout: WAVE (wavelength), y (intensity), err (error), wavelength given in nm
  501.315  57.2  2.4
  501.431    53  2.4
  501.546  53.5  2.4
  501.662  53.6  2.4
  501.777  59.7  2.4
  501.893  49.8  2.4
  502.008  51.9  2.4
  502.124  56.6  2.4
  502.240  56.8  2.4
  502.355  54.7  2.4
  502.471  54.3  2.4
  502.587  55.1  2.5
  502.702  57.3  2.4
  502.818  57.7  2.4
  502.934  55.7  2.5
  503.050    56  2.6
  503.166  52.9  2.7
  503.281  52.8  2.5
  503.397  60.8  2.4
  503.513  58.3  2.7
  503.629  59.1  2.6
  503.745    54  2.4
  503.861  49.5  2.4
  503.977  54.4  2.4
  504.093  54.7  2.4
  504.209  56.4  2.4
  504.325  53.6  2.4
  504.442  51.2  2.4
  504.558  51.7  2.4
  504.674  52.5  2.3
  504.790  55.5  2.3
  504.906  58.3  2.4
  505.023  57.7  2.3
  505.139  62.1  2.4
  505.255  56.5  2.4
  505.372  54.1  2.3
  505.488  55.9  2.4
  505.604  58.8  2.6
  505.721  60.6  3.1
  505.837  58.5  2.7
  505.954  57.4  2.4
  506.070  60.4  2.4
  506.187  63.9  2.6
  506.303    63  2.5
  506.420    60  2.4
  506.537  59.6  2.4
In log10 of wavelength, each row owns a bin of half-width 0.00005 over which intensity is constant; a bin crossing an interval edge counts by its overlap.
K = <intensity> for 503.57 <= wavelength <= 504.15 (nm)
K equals 54.3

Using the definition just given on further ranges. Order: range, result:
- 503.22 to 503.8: 57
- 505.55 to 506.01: 58.8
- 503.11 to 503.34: 53.1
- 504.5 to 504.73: 52.2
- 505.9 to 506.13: 59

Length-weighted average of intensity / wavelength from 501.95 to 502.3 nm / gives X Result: 55.2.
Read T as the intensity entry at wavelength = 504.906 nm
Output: 58.3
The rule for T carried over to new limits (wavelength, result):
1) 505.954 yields 57.4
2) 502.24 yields 56.8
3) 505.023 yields 57.7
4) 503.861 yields 49.5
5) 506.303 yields 63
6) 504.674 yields 52.5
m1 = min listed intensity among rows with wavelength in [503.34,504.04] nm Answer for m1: 49.5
